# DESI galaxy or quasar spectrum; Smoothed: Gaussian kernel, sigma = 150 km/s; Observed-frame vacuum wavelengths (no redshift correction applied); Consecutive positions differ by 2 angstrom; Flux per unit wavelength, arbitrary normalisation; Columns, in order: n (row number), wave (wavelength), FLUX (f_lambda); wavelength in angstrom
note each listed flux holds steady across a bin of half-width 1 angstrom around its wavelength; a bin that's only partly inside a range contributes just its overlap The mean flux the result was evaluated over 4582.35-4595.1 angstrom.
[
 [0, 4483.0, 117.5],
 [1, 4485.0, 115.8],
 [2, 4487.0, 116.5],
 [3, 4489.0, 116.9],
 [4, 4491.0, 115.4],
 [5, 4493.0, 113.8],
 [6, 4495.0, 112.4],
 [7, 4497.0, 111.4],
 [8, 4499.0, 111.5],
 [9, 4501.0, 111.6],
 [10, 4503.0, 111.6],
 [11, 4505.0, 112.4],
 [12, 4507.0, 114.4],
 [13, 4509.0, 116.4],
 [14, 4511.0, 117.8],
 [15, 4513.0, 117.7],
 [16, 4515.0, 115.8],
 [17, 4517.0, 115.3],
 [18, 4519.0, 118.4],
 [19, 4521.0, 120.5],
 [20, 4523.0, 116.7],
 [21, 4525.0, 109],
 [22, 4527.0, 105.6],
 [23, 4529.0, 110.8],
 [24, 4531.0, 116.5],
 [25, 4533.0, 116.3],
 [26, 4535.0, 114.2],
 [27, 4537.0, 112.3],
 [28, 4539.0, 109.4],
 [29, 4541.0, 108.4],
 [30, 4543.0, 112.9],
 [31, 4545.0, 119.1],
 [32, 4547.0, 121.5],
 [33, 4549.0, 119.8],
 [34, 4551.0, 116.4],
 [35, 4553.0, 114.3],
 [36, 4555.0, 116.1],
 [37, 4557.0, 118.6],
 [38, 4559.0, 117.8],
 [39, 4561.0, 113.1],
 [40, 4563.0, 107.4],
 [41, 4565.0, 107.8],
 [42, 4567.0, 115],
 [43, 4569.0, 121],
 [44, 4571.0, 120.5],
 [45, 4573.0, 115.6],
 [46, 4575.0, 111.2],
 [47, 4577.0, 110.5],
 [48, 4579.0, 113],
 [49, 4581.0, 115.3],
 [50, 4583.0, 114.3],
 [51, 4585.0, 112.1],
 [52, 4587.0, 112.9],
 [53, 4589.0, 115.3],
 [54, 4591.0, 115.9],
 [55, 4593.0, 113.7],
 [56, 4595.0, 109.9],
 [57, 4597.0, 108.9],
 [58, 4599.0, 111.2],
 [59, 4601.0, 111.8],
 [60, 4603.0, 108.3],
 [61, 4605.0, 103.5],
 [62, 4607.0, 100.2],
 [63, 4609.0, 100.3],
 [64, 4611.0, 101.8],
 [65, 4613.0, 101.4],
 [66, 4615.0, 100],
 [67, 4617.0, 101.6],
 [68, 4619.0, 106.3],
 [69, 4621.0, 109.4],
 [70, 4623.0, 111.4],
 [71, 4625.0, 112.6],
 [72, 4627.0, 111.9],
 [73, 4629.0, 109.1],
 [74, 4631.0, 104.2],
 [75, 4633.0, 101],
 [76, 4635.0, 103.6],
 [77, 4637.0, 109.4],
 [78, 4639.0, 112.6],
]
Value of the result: 114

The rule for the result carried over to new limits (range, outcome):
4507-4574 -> 115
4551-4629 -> 111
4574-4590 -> 113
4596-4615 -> 105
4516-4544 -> 113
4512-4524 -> 117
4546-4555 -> 118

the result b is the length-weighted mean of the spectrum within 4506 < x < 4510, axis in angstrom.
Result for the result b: 115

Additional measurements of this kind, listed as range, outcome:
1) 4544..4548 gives 120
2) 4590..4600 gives 112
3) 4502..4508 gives 113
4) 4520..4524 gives 119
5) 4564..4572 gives 116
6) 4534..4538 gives 113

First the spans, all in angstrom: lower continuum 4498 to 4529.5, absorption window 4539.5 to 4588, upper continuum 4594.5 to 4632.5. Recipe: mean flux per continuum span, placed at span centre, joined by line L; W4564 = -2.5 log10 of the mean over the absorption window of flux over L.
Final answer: -0.043 mag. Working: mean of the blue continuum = 114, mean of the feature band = 115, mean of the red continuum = 106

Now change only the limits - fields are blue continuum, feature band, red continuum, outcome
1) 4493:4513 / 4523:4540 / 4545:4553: 0.04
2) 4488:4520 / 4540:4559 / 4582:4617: -0.05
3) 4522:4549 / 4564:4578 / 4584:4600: -0.02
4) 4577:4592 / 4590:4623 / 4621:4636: 0.04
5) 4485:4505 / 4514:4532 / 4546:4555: 0.01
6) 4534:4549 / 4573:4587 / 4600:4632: -0.03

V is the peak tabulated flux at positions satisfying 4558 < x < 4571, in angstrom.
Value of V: 121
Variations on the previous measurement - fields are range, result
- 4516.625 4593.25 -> 121.5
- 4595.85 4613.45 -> 111.8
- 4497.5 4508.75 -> 114.4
